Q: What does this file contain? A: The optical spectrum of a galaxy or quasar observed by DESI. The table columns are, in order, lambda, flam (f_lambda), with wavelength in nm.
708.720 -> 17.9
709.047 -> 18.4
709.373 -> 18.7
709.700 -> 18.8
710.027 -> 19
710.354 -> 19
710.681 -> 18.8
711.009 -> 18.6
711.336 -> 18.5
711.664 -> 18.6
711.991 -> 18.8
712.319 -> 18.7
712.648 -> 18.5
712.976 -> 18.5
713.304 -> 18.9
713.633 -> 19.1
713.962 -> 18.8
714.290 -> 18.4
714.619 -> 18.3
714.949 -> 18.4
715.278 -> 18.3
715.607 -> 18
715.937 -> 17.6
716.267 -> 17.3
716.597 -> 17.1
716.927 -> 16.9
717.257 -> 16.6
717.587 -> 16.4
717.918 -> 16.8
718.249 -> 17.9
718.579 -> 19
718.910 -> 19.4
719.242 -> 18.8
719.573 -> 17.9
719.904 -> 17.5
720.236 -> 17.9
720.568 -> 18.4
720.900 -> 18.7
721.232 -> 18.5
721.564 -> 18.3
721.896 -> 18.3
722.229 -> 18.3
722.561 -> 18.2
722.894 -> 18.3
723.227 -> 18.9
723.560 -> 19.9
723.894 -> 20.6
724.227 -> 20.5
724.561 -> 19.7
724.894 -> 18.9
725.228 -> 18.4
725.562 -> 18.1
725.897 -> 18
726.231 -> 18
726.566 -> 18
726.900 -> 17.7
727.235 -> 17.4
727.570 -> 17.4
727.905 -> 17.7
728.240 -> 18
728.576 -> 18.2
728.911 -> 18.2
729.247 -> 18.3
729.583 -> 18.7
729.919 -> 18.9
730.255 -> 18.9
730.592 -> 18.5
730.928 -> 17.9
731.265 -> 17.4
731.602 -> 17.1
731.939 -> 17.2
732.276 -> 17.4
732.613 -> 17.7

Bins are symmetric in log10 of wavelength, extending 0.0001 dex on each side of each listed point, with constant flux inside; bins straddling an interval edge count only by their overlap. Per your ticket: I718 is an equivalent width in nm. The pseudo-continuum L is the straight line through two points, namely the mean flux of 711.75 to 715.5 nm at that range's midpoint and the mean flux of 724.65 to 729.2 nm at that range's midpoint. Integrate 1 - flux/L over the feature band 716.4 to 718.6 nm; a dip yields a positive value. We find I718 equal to 0.16 nm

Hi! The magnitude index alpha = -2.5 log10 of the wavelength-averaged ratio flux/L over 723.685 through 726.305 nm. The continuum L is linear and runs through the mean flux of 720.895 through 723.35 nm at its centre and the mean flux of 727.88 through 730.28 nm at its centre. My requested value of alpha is -0.04 mag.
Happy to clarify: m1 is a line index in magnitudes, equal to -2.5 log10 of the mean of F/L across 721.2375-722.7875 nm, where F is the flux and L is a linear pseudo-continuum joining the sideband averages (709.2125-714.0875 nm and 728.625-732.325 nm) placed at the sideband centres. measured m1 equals 0.00 mag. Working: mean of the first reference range 18.8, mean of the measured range 18.3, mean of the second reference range 18.1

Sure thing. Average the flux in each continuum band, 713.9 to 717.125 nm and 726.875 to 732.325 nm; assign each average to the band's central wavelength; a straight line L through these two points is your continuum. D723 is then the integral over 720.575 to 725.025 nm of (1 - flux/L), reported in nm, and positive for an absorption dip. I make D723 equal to -0.27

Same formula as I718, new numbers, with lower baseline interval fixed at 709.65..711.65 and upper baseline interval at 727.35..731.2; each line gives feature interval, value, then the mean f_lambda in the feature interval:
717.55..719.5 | 0.04 nm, 18.1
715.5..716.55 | 0.06 nm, 17.5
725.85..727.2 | 0.03 nm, 17.9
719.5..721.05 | 0.03 nm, 18.1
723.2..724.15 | -0.08 nm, 20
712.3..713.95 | -0.01 nm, 18.7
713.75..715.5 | 0.02 nm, 18.4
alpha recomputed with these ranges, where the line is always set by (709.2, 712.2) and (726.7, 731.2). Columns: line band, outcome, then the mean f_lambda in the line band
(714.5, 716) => 0.027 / 18.1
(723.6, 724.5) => -0.115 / 20.3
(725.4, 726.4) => 0.013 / 18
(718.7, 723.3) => 0.001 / 18.4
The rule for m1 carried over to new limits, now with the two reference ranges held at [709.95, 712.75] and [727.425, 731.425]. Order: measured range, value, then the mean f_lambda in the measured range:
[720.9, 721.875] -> -0.002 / 18.4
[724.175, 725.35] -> -0.057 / 19.3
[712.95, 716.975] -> 0.028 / 18.1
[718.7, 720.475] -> 0.009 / 18.3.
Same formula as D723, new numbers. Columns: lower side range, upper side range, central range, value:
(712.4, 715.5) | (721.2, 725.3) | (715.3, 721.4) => 0.31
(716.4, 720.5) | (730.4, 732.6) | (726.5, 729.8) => -0.06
